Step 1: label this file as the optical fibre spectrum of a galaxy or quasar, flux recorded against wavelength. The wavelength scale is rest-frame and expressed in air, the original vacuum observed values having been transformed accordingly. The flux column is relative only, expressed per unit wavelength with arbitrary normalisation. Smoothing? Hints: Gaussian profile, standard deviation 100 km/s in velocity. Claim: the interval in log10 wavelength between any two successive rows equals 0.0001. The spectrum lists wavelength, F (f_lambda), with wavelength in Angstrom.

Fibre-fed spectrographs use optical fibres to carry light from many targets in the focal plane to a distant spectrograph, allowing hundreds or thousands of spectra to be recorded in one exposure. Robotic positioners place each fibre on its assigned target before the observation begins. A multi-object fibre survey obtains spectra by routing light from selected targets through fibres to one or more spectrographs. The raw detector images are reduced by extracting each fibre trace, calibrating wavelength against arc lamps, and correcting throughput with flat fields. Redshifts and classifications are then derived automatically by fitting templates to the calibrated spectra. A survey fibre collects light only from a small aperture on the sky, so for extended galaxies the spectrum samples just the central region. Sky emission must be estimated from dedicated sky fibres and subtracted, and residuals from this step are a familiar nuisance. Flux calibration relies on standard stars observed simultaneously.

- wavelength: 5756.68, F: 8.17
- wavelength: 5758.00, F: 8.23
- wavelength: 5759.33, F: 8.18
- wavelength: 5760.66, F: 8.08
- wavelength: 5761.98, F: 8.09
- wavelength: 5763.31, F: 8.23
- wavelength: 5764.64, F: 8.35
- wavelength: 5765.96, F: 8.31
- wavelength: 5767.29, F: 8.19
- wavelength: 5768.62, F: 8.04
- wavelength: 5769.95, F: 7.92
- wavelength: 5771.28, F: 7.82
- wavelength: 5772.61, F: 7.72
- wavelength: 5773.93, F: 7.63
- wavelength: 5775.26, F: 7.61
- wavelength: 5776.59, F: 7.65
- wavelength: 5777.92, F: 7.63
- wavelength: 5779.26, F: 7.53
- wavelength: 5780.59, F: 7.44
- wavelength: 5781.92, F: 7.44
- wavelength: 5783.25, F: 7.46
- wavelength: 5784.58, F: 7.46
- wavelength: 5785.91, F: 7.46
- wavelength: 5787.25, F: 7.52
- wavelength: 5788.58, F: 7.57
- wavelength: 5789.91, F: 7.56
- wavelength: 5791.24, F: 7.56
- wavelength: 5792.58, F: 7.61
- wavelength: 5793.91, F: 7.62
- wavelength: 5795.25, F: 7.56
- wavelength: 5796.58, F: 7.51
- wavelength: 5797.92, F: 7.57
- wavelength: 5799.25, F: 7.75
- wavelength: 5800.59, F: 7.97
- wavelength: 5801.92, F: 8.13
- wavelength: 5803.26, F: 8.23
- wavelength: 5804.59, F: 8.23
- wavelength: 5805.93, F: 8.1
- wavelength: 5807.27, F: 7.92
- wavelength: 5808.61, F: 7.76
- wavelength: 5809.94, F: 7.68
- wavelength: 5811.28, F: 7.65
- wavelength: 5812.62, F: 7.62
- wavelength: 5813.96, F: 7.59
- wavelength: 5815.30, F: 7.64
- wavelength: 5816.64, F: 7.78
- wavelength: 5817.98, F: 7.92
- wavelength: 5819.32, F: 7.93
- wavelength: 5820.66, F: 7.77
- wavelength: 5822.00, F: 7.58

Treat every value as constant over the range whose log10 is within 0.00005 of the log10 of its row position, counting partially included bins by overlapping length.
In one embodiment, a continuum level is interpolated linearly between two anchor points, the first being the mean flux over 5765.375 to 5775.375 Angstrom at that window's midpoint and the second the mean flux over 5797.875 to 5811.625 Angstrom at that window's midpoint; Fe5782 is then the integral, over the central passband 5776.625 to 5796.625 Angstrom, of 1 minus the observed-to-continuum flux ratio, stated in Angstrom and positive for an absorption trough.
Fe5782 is 1.0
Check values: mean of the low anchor 7.92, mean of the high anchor 7.93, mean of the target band 7.53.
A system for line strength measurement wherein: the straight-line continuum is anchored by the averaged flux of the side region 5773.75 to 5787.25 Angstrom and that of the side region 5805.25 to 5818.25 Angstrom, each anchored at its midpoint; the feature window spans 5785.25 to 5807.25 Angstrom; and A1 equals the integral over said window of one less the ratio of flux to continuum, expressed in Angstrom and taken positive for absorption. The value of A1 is -0.32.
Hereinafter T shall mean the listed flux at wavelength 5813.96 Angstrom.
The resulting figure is 7.59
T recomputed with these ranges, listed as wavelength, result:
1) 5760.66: 8.08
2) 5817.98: 7.92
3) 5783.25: 7.46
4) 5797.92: 7.57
